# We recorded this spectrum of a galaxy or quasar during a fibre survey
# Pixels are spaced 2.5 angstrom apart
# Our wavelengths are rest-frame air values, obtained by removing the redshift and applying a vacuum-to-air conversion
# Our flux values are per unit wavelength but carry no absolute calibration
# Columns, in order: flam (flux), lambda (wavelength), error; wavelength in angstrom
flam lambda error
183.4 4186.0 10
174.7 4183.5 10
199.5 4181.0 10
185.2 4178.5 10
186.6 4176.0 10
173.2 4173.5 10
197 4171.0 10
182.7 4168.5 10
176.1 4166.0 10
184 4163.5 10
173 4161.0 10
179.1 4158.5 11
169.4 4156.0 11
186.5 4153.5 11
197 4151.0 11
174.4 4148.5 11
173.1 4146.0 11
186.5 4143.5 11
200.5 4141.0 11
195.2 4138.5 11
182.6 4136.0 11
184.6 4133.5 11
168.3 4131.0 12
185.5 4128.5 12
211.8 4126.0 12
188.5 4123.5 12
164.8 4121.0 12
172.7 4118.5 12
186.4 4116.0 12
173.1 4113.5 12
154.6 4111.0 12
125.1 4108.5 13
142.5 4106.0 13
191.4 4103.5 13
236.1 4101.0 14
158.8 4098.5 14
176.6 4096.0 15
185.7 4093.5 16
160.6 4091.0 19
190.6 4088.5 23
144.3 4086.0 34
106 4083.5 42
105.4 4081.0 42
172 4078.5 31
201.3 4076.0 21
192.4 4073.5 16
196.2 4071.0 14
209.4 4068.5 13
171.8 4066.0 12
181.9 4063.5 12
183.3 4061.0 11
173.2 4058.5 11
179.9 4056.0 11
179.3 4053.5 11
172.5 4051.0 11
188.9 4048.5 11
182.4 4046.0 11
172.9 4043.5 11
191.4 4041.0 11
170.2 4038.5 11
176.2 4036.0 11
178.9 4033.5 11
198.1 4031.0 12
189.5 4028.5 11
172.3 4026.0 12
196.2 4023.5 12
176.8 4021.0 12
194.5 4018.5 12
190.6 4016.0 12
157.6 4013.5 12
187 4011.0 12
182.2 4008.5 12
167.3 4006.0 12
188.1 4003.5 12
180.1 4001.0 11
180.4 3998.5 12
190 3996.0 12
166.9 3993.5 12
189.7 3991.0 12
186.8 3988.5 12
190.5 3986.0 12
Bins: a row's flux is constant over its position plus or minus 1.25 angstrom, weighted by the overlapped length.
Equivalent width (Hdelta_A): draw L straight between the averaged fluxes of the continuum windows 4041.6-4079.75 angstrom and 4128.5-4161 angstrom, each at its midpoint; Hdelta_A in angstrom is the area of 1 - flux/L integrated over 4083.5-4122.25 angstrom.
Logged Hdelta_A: 3.08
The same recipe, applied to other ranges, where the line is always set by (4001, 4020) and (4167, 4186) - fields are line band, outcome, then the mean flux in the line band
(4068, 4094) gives 2.1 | 168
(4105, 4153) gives 1.7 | 178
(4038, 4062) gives 0.3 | 180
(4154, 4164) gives 0.4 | 177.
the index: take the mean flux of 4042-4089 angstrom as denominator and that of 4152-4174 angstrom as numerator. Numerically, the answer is 1.0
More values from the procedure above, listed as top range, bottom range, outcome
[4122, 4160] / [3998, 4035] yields 1.01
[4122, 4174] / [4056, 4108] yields 1.06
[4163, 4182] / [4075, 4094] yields 1.18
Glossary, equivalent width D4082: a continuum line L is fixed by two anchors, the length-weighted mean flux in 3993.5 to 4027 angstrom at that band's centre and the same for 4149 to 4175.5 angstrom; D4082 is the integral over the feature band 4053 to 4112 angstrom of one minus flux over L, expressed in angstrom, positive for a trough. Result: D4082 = 3.2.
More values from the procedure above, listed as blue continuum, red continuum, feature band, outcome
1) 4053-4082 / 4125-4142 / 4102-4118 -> 1.9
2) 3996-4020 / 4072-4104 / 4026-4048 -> -0.6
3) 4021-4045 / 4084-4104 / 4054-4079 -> -0.9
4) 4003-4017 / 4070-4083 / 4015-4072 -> -3.3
